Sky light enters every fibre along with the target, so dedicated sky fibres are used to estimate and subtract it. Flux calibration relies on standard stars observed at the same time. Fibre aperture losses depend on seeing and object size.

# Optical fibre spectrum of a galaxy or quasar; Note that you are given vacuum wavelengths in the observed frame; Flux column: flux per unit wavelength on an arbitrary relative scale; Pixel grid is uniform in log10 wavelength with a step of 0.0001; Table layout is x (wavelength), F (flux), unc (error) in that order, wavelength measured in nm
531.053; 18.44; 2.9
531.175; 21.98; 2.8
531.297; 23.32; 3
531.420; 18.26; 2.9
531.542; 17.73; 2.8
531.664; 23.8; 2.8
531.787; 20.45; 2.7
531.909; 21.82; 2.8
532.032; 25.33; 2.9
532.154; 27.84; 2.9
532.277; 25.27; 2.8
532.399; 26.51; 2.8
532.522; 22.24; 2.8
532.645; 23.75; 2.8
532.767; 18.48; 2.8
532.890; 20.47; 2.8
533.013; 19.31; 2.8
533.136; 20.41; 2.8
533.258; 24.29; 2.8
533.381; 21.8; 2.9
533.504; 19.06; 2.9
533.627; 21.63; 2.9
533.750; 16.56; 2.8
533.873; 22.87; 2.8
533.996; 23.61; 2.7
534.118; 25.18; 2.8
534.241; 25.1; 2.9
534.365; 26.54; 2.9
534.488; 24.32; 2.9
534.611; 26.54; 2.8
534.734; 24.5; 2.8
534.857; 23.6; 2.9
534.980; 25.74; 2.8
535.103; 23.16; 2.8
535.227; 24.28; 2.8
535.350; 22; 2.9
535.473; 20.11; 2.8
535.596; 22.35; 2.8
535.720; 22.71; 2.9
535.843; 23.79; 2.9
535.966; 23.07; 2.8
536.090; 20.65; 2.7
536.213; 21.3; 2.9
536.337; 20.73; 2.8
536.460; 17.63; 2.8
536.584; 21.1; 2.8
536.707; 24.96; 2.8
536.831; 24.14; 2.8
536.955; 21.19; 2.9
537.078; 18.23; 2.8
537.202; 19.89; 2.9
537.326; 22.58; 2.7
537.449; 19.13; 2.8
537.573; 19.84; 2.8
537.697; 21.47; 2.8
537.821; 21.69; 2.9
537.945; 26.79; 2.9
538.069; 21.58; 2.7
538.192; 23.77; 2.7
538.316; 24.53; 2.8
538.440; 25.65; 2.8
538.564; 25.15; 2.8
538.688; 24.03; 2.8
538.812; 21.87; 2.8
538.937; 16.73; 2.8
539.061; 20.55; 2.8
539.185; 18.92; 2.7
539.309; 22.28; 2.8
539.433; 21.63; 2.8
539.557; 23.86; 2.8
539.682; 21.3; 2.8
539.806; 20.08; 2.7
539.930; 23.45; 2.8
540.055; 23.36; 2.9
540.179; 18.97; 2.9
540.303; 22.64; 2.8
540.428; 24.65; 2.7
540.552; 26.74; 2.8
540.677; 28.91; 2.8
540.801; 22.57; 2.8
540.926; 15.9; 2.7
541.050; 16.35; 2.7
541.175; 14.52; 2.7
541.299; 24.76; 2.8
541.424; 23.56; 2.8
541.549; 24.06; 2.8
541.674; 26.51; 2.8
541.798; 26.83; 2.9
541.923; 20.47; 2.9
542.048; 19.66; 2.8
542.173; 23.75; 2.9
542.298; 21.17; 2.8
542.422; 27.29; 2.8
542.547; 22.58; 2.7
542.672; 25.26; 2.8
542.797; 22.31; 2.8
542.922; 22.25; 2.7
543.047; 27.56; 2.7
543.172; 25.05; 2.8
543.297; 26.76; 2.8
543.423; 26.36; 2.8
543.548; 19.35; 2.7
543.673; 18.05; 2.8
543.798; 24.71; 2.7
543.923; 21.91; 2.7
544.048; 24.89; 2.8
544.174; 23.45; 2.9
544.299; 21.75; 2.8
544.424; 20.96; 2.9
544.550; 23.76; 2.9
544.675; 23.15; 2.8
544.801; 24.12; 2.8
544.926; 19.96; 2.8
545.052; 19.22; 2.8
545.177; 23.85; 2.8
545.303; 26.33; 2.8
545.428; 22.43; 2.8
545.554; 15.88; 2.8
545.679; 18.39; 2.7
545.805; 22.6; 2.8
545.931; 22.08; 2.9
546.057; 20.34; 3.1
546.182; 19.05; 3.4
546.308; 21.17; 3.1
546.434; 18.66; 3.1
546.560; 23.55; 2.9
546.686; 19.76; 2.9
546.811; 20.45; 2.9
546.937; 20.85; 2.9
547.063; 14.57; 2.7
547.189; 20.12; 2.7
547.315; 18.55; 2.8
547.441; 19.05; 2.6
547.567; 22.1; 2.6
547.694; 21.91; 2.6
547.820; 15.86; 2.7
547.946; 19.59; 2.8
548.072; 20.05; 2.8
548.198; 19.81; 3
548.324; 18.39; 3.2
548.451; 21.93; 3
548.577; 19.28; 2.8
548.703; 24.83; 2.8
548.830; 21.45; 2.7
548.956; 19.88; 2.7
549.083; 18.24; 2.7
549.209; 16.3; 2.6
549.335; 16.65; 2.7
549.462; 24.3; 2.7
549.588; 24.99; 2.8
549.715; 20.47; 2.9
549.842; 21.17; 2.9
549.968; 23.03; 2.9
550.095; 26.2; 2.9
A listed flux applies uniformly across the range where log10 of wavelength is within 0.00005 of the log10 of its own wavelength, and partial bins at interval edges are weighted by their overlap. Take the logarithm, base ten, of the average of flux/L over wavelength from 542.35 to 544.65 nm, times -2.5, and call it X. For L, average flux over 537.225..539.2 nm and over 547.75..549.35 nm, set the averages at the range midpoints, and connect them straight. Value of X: -0.13 mag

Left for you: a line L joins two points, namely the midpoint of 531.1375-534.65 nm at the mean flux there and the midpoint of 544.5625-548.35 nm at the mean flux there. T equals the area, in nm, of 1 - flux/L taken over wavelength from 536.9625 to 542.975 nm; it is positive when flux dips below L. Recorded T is -0.235 nm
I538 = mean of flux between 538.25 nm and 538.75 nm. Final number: 24.8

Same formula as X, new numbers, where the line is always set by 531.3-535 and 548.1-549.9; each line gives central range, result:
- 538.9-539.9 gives 0.05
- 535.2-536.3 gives 0.01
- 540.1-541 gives -0.06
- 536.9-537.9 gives 0.08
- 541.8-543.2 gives -0.10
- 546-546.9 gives 0.02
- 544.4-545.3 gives -0.07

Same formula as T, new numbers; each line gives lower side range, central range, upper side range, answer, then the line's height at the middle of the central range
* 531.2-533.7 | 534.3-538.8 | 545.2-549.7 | -0.24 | 21.6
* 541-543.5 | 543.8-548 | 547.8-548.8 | 0.10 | 21.5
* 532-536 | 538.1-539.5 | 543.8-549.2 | 0.00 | 22.2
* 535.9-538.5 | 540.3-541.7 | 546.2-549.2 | -0.09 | 21.2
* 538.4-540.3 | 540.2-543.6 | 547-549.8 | -0.31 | 21.3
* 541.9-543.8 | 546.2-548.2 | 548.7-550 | 0.18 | 21.6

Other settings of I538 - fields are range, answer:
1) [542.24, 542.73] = 24.1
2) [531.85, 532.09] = 23.5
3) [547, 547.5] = 18.1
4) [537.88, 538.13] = 24.1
